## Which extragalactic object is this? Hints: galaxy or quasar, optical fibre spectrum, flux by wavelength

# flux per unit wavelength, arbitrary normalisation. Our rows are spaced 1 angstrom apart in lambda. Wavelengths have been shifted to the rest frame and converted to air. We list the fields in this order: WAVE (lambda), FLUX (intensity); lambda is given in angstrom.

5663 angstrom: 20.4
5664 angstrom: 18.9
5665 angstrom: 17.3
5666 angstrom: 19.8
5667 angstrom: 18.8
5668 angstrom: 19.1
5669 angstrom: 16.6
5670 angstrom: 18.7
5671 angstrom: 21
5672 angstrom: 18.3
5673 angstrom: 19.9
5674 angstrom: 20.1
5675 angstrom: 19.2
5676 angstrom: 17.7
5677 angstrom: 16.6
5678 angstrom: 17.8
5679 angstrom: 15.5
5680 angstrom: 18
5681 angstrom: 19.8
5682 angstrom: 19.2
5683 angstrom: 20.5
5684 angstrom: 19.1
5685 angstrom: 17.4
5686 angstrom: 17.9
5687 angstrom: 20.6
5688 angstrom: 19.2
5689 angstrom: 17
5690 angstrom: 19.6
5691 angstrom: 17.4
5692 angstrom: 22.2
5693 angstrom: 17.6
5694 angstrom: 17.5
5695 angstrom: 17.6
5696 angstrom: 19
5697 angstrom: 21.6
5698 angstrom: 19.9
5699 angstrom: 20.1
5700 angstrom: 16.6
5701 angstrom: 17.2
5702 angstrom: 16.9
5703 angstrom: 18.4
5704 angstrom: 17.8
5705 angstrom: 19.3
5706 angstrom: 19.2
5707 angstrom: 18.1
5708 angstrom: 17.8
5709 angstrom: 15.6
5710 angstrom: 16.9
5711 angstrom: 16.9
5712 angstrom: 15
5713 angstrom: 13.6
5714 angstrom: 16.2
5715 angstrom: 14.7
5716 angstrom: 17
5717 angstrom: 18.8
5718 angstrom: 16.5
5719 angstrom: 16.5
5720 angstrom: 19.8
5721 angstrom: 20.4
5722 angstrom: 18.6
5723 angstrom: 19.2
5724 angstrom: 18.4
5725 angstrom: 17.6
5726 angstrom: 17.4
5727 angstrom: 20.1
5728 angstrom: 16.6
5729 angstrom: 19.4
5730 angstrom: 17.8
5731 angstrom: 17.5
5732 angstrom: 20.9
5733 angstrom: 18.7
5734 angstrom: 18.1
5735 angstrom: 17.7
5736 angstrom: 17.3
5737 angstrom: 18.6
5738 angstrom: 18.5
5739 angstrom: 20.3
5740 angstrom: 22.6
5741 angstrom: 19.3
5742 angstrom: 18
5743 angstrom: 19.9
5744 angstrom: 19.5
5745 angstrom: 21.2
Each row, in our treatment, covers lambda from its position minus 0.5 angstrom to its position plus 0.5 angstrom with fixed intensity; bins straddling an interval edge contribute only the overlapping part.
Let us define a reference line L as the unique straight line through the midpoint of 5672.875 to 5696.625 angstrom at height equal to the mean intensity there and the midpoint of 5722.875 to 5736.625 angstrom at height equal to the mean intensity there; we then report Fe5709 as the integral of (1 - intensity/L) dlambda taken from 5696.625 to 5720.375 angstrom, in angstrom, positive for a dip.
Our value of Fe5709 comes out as 1.2 angstrom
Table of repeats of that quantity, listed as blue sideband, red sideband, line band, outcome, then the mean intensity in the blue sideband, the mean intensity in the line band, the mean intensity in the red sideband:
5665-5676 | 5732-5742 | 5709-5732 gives 1.8 angstrom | 19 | 17.5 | 19.1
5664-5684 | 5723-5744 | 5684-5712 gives 0.6 angstrom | 18.6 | 18.3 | 18.8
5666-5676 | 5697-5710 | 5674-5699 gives -0.1 angstrom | 19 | 18.7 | 18.2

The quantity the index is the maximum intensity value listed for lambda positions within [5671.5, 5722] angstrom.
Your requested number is 22.2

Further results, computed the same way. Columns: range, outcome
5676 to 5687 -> 20.6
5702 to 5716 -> 19.3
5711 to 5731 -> 20.4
